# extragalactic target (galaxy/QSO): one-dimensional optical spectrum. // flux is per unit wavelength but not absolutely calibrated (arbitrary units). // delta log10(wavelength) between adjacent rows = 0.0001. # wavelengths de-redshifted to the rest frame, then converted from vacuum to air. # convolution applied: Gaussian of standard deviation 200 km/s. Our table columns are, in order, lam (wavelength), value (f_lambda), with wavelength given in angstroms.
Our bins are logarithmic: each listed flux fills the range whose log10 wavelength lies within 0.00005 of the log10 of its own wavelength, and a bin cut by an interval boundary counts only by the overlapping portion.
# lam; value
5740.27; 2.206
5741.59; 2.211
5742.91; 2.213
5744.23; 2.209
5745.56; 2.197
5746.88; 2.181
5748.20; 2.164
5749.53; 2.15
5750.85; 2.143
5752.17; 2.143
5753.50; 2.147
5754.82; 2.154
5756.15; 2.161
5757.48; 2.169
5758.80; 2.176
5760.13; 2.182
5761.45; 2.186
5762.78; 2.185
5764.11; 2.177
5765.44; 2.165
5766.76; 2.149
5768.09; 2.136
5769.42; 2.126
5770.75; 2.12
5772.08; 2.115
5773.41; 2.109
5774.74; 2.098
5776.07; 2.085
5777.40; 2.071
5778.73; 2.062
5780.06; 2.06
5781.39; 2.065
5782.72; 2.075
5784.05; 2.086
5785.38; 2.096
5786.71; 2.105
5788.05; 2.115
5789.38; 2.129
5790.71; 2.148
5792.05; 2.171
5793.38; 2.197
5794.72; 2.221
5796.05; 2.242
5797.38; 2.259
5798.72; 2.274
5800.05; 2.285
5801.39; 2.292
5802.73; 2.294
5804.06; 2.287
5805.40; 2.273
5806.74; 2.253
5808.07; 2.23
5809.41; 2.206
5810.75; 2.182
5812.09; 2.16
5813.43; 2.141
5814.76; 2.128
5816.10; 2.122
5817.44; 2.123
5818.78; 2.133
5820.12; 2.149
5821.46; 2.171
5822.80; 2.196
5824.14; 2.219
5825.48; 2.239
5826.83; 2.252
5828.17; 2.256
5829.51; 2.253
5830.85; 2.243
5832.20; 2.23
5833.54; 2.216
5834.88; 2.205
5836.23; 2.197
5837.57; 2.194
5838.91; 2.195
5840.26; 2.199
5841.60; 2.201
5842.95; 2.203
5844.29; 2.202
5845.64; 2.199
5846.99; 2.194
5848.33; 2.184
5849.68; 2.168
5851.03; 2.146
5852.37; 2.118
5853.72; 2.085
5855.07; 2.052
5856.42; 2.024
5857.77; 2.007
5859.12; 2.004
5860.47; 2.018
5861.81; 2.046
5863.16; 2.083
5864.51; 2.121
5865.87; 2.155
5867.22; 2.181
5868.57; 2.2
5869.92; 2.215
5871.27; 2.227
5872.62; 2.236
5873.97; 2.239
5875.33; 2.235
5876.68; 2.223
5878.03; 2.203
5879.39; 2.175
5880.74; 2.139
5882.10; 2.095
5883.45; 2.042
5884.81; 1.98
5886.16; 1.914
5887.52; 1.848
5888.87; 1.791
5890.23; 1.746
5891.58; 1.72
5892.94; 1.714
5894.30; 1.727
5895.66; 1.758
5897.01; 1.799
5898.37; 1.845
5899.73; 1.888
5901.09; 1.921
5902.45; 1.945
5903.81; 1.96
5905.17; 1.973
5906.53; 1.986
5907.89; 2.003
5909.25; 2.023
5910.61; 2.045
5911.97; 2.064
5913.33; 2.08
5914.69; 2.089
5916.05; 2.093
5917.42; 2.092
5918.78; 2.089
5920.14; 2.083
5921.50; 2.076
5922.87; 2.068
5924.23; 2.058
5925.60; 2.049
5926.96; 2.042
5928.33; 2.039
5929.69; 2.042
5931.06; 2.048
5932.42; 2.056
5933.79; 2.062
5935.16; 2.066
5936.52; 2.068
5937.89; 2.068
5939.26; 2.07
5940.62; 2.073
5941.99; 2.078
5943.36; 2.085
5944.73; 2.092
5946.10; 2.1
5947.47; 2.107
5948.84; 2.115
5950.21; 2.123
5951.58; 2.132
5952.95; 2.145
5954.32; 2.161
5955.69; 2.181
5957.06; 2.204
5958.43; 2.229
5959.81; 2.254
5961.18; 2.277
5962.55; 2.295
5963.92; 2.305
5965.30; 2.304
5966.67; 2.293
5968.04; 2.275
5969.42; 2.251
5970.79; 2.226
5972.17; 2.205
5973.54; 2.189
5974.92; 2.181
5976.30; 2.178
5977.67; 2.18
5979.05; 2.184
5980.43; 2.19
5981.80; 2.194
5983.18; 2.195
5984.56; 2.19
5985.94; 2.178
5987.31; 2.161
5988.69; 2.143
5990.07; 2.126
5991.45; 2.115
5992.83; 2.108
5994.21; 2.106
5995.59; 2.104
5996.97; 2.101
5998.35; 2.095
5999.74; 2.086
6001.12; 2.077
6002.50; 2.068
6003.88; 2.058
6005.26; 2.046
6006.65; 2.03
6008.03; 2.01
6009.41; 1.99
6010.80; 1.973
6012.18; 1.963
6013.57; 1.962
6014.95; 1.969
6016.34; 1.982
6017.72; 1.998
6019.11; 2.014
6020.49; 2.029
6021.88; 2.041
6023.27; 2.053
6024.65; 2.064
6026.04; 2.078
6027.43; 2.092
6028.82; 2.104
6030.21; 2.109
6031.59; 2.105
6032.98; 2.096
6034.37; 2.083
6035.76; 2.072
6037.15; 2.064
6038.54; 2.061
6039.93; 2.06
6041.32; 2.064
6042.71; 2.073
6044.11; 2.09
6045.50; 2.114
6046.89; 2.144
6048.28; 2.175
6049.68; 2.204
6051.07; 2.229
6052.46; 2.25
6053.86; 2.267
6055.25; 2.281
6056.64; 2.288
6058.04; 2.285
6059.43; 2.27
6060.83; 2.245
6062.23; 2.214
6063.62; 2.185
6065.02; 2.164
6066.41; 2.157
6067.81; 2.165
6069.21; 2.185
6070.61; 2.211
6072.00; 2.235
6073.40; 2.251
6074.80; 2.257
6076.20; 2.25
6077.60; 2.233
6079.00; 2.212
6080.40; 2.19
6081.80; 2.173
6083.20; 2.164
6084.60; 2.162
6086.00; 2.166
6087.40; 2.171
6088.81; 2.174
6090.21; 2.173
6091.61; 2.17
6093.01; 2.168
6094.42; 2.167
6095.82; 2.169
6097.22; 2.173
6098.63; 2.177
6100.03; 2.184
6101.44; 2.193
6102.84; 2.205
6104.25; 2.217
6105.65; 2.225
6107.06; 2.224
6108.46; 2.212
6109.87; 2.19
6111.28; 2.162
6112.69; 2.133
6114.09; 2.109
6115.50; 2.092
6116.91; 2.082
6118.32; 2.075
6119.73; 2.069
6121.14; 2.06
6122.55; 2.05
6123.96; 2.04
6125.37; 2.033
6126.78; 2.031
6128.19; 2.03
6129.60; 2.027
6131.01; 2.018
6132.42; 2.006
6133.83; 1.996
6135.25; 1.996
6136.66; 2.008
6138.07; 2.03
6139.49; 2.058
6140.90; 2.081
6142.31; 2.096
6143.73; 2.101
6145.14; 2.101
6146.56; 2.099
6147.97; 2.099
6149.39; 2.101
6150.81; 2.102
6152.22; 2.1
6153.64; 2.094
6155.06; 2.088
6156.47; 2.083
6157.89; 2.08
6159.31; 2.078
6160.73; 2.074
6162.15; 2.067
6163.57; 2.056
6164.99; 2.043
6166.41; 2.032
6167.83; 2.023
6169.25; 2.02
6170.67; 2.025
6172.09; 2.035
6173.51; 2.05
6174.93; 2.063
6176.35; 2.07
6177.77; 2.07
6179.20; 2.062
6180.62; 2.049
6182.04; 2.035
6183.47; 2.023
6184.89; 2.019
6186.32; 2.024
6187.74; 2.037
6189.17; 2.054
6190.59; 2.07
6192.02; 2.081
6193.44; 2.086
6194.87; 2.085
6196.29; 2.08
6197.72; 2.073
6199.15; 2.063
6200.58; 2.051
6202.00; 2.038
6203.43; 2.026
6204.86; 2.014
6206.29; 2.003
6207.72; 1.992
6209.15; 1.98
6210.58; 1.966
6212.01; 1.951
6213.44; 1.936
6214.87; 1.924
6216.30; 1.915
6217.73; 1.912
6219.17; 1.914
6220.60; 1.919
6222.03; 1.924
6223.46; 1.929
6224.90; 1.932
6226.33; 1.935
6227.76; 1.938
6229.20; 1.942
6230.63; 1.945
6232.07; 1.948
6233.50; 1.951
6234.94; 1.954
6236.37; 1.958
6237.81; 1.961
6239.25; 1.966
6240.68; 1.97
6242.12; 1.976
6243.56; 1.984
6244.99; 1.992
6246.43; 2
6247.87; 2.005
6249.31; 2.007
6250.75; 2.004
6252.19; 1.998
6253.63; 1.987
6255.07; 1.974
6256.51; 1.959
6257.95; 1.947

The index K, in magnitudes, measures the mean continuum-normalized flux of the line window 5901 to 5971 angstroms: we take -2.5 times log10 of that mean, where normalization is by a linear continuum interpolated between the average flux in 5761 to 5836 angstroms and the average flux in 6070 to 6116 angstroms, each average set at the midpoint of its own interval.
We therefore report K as 0.04 mag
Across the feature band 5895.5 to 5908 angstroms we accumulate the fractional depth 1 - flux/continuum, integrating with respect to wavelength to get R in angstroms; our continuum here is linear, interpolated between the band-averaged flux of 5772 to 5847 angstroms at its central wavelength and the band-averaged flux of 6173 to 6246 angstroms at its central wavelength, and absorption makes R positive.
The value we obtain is 1.3 angstroms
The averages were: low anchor 2.18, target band 1.91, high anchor 2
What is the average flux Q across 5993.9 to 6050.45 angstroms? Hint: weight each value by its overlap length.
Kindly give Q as 2.06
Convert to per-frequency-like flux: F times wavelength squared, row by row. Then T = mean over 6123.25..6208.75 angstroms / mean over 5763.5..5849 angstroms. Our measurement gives 1.06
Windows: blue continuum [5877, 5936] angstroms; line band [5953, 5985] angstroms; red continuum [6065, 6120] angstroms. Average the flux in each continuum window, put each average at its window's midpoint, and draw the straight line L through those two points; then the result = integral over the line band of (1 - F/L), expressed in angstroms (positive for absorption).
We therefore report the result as -2.6 angstroms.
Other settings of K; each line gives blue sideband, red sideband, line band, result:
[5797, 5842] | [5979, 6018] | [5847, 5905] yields 0.07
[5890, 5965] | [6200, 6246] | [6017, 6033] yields -0.02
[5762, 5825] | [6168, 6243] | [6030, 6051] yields -0.02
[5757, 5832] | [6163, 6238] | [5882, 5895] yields 0.16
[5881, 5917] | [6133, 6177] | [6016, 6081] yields -0.07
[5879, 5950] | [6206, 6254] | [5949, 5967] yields -0.12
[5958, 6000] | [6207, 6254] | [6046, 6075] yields -0.05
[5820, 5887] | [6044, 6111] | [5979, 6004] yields 0.03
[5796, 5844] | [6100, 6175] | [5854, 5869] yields 0.06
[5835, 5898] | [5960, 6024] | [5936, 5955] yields 0.00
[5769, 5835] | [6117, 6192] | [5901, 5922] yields 0.05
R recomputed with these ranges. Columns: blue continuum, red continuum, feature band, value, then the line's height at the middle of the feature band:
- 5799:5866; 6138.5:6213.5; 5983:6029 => 1.04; 2.11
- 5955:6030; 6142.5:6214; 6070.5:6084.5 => -0.82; 2.09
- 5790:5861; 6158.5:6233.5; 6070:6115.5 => -2.87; 2.06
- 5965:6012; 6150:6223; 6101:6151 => -0.70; 2.06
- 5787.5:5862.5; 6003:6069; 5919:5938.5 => 0.77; 2.14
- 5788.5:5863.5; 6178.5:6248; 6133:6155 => -0.50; 2.03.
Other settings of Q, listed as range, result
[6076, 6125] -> 2.16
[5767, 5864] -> 2.16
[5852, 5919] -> 2.02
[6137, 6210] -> 2.06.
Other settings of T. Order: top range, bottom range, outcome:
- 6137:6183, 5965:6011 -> 1.02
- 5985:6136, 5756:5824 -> 1.08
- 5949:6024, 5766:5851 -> 1.04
